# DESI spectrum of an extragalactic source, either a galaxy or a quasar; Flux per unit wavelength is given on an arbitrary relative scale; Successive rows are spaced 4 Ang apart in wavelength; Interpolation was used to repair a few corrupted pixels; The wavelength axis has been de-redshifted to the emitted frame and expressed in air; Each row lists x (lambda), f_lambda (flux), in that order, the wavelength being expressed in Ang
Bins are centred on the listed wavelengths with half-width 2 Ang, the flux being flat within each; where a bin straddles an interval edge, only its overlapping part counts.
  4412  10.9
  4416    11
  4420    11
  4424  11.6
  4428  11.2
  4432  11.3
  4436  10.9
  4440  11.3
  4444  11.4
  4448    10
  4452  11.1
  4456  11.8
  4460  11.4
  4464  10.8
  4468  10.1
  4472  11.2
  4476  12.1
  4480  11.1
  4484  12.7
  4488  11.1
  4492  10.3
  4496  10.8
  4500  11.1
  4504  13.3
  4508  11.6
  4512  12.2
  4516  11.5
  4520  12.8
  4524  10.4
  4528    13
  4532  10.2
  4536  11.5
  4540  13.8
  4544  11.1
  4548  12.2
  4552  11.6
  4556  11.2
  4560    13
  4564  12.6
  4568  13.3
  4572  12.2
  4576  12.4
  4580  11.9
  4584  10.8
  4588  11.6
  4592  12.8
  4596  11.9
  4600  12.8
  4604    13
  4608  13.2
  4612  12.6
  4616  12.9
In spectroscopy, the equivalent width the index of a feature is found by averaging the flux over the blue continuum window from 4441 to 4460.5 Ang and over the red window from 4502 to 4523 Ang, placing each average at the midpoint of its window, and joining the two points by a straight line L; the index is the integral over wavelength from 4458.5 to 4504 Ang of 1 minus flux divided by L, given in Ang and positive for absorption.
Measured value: 1.6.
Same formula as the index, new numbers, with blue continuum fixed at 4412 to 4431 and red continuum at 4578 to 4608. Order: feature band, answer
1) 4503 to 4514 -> -0.6 Ang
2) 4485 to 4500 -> 0.9 Ang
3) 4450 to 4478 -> 0.5 Ang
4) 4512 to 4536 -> 0.3 Ang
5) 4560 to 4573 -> -0.8 Ang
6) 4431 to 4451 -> 0.6 Ang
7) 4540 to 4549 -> -0.1 Ang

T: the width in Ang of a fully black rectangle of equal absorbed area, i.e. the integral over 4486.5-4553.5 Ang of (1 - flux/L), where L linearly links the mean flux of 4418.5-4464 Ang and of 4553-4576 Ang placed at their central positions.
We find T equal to 1.6 Ang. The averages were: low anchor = 11.2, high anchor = 12.4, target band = 11.7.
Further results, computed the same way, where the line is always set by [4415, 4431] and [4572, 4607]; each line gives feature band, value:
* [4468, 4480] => 0.22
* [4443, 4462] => 0.44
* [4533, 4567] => -0.42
